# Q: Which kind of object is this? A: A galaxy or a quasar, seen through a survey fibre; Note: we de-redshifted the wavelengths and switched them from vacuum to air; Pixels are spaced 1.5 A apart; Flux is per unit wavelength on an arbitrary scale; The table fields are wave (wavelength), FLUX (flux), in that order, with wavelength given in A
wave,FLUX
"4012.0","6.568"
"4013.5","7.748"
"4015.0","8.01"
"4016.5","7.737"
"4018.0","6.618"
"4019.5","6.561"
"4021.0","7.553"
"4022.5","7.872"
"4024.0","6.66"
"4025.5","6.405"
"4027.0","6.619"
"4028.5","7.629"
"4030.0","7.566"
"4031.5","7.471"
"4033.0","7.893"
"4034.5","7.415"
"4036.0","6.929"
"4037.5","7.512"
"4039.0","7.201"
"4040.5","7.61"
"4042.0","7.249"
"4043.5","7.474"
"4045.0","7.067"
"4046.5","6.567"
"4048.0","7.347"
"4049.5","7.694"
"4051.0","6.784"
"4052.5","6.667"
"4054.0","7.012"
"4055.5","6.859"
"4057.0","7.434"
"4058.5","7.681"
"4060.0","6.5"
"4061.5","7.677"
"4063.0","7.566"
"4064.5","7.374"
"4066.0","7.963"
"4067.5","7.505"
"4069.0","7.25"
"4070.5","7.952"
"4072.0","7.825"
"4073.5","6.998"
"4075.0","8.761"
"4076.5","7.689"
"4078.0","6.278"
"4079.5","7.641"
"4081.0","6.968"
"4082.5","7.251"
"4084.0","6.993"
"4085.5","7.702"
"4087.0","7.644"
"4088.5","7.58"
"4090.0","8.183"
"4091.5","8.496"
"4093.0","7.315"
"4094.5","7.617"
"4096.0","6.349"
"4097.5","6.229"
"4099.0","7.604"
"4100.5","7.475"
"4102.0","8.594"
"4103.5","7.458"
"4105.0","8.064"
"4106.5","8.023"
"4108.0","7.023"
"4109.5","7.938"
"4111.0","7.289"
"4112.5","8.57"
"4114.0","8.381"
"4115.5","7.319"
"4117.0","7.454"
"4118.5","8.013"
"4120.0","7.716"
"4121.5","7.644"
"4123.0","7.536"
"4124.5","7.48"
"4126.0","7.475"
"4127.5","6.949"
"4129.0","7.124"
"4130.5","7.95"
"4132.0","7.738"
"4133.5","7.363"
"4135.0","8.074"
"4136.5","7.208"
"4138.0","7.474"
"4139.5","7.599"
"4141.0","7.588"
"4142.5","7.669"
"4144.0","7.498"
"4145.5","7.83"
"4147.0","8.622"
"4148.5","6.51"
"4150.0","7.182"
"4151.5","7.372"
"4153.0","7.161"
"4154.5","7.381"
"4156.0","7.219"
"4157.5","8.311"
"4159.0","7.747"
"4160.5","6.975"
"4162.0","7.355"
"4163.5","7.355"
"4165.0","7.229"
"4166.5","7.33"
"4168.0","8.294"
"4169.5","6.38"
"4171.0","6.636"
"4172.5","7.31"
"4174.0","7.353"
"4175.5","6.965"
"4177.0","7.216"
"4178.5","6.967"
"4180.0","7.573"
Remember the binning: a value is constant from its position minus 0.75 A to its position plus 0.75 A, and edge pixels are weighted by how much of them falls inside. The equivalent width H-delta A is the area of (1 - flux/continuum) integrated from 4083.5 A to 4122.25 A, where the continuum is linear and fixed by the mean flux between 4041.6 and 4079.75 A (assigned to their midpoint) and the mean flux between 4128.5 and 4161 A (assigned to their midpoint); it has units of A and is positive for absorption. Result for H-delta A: -1.1 A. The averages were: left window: 7.34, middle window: 7.65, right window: 7.53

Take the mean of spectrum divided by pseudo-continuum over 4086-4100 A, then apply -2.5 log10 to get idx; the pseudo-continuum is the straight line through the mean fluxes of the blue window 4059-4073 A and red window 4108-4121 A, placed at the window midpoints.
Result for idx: 0.03 mag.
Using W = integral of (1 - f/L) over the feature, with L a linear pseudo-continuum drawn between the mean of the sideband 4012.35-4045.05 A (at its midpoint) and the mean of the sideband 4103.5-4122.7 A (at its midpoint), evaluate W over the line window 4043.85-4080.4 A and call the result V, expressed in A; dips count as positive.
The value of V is 0.7 A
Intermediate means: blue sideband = 7.31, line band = 7.34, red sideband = 7.77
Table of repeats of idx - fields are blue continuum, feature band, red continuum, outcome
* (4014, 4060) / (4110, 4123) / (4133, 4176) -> -0.06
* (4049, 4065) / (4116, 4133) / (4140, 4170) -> -0.02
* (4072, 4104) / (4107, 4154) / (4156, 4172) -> -0.02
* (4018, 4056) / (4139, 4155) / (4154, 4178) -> -0.03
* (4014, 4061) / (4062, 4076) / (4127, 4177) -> -0.06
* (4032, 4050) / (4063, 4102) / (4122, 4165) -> -0.01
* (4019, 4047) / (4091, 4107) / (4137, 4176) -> -0.03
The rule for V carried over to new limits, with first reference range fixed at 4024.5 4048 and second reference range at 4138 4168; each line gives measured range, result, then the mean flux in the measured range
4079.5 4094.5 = -0.5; 7.58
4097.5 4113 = -0.7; 7.72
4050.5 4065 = 0.3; 7.16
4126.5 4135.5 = -0.1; 7.52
